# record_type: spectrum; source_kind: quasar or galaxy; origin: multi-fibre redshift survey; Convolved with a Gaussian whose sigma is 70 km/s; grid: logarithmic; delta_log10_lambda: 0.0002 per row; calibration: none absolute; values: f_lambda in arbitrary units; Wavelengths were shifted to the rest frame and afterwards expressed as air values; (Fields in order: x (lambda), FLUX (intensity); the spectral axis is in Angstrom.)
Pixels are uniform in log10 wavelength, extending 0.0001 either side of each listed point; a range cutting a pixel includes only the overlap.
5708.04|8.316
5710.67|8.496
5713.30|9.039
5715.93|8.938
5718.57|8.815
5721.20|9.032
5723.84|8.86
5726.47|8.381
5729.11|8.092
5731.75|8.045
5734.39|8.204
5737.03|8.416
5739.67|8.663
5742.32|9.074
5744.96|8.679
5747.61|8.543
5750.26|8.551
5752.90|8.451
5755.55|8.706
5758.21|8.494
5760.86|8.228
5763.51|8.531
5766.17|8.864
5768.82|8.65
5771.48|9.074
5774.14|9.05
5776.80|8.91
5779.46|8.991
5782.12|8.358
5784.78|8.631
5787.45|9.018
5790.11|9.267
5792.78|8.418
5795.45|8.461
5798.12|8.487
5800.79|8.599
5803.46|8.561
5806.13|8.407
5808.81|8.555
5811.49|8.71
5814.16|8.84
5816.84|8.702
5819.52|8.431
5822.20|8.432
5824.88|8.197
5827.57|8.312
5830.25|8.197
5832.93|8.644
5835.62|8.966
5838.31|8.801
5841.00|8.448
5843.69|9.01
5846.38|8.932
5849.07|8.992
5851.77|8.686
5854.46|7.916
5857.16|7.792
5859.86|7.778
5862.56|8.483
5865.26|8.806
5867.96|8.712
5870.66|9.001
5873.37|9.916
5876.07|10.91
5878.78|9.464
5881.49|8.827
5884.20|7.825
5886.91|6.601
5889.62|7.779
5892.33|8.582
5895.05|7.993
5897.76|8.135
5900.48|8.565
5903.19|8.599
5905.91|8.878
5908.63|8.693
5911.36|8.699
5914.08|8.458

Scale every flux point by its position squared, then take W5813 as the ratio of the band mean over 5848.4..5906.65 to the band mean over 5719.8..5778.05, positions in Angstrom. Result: 1.0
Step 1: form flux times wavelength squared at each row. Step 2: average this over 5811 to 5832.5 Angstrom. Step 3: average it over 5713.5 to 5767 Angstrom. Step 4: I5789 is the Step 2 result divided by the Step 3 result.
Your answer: 1.0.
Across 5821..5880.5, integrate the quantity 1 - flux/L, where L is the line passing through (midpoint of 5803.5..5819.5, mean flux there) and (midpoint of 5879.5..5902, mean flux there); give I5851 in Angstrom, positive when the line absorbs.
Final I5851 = -2.8 Angstrom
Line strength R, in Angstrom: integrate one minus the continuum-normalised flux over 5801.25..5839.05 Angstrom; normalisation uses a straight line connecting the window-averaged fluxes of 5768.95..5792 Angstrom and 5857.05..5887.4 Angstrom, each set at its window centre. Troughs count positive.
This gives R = 1.22 Angstrom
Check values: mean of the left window 8.89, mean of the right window 8.77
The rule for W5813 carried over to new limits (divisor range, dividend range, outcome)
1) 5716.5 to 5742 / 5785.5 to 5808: 1.04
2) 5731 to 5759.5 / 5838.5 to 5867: 1.03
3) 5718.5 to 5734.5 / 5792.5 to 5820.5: 1.04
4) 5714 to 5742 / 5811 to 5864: 1.03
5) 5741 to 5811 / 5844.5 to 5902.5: 1.02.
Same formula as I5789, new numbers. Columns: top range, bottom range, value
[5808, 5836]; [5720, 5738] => 1.05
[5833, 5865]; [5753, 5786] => 1.01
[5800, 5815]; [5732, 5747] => 1.03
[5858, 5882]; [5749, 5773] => 1.09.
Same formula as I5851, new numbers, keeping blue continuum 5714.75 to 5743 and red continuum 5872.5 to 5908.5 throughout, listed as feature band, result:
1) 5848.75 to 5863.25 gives 0.7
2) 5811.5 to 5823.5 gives 0.0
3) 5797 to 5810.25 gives 0.1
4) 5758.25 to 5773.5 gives -0.2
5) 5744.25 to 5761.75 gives 0.1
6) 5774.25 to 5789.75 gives -0.4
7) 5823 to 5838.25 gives 0.2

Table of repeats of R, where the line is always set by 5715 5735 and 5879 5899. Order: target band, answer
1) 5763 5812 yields -2.1 Angstrom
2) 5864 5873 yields -0.9 Angstrom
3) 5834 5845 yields -0.8 Angstrom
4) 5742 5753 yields -0.2 Angstrom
